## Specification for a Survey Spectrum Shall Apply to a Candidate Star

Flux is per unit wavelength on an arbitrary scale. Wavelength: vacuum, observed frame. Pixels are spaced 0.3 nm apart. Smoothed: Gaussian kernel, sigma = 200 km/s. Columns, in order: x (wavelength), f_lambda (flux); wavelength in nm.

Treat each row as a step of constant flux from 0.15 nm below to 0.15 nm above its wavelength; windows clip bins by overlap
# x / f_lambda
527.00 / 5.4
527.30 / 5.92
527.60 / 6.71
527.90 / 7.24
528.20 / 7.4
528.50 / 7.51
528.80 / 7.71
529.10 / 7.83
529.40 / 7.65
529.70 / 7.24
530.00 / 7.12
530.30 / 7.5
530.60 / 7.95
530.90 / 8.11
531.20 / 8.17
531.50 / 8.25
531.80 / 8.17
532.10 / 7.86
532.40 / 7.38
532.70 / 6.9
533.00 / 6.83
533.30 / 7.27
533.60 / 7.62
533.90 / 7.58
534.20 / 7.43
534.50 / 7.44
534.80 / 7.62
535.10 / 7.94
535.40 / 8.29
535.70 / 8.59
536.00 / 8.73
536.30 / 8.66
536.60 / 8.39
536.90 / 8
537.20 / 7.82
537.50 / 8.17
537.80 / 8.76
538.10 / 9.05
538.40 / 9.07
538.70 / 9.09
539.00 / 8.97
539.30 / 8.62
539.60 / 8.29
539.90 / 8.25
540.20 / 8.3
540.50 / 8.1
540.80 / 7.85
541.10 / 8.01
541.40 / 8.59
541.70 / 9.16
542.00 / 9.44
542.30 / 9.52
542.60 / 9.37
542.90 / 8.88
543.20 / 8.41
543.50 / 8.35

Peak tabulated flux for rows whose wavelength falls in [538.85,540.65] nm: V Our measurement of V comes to 8.97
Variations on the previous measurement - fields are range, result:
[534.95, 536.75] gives 8.73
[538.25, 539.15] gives 9.09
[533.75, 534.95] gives 7.62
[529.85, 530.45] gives 7.5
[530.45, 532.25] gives 8.25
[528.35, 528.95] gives 7.71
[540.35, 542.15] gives 9.44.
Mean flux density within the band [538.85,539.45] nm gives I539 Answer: 8.79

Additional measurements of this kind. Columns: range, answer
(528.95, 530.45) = 7.47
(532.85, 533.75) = 7.24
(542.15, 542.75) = 9.44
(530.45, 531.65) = 8.12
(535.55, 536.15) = 8.66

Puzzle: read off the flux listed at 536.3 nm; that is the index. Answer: 8.66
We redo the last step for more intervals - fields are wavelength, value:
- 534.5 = 7.44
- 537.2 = 7.82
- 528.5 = 7.51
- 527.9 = 7.24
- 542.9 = 8.88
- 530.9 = 8.11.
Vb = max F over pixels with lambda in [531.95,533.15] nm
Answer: 7.86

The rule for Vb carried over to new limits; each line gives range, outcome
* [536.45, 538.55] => 9.07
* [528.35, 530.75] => 7.95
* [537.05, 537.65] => 8.17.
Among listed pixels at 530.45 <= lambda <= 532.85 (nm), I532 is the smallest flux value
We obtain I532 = 6.9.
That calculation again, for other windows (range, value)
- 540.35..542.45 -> 7.85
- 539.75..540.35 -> 8.25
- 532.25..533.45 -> 6.83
